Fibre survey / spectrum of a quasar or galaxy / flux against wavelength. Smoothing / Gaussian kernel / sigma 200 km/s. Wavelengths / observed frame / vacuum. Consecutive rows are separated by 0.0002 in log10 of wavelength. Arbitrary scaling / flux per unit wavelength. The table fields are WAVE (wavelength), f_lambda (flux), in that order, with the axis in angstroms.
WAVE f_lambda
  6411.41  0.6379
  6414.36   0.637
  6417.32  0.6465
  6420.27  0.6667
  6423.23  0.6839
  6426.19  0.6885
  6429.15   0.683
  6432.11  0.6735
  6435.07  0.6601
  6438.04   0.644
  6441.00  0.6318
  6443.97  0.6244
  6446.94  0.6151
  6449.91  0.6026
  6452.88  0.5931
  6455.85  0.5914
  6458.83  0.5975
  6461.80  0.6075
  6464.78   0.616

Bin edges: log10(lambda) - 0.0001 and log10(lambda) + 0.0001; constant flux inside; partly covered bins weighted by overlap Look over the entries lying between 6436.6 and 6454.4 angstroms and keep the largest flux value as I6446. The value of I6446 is 0.644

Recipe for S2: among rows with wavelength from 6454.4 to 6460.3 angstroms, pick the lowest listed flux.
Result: 0.5914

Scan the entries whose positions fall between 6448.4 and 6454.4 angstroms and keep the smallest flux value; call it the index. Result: 0.5931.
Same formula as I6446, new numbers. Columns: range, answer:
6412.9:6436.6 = 0.6885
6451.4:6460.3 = 0.5975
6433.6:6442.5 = 0.6601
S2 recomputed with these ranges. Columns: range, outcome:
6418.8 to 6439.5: 0.644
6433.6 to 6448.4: 0.6151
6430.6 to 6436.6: 0.6601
